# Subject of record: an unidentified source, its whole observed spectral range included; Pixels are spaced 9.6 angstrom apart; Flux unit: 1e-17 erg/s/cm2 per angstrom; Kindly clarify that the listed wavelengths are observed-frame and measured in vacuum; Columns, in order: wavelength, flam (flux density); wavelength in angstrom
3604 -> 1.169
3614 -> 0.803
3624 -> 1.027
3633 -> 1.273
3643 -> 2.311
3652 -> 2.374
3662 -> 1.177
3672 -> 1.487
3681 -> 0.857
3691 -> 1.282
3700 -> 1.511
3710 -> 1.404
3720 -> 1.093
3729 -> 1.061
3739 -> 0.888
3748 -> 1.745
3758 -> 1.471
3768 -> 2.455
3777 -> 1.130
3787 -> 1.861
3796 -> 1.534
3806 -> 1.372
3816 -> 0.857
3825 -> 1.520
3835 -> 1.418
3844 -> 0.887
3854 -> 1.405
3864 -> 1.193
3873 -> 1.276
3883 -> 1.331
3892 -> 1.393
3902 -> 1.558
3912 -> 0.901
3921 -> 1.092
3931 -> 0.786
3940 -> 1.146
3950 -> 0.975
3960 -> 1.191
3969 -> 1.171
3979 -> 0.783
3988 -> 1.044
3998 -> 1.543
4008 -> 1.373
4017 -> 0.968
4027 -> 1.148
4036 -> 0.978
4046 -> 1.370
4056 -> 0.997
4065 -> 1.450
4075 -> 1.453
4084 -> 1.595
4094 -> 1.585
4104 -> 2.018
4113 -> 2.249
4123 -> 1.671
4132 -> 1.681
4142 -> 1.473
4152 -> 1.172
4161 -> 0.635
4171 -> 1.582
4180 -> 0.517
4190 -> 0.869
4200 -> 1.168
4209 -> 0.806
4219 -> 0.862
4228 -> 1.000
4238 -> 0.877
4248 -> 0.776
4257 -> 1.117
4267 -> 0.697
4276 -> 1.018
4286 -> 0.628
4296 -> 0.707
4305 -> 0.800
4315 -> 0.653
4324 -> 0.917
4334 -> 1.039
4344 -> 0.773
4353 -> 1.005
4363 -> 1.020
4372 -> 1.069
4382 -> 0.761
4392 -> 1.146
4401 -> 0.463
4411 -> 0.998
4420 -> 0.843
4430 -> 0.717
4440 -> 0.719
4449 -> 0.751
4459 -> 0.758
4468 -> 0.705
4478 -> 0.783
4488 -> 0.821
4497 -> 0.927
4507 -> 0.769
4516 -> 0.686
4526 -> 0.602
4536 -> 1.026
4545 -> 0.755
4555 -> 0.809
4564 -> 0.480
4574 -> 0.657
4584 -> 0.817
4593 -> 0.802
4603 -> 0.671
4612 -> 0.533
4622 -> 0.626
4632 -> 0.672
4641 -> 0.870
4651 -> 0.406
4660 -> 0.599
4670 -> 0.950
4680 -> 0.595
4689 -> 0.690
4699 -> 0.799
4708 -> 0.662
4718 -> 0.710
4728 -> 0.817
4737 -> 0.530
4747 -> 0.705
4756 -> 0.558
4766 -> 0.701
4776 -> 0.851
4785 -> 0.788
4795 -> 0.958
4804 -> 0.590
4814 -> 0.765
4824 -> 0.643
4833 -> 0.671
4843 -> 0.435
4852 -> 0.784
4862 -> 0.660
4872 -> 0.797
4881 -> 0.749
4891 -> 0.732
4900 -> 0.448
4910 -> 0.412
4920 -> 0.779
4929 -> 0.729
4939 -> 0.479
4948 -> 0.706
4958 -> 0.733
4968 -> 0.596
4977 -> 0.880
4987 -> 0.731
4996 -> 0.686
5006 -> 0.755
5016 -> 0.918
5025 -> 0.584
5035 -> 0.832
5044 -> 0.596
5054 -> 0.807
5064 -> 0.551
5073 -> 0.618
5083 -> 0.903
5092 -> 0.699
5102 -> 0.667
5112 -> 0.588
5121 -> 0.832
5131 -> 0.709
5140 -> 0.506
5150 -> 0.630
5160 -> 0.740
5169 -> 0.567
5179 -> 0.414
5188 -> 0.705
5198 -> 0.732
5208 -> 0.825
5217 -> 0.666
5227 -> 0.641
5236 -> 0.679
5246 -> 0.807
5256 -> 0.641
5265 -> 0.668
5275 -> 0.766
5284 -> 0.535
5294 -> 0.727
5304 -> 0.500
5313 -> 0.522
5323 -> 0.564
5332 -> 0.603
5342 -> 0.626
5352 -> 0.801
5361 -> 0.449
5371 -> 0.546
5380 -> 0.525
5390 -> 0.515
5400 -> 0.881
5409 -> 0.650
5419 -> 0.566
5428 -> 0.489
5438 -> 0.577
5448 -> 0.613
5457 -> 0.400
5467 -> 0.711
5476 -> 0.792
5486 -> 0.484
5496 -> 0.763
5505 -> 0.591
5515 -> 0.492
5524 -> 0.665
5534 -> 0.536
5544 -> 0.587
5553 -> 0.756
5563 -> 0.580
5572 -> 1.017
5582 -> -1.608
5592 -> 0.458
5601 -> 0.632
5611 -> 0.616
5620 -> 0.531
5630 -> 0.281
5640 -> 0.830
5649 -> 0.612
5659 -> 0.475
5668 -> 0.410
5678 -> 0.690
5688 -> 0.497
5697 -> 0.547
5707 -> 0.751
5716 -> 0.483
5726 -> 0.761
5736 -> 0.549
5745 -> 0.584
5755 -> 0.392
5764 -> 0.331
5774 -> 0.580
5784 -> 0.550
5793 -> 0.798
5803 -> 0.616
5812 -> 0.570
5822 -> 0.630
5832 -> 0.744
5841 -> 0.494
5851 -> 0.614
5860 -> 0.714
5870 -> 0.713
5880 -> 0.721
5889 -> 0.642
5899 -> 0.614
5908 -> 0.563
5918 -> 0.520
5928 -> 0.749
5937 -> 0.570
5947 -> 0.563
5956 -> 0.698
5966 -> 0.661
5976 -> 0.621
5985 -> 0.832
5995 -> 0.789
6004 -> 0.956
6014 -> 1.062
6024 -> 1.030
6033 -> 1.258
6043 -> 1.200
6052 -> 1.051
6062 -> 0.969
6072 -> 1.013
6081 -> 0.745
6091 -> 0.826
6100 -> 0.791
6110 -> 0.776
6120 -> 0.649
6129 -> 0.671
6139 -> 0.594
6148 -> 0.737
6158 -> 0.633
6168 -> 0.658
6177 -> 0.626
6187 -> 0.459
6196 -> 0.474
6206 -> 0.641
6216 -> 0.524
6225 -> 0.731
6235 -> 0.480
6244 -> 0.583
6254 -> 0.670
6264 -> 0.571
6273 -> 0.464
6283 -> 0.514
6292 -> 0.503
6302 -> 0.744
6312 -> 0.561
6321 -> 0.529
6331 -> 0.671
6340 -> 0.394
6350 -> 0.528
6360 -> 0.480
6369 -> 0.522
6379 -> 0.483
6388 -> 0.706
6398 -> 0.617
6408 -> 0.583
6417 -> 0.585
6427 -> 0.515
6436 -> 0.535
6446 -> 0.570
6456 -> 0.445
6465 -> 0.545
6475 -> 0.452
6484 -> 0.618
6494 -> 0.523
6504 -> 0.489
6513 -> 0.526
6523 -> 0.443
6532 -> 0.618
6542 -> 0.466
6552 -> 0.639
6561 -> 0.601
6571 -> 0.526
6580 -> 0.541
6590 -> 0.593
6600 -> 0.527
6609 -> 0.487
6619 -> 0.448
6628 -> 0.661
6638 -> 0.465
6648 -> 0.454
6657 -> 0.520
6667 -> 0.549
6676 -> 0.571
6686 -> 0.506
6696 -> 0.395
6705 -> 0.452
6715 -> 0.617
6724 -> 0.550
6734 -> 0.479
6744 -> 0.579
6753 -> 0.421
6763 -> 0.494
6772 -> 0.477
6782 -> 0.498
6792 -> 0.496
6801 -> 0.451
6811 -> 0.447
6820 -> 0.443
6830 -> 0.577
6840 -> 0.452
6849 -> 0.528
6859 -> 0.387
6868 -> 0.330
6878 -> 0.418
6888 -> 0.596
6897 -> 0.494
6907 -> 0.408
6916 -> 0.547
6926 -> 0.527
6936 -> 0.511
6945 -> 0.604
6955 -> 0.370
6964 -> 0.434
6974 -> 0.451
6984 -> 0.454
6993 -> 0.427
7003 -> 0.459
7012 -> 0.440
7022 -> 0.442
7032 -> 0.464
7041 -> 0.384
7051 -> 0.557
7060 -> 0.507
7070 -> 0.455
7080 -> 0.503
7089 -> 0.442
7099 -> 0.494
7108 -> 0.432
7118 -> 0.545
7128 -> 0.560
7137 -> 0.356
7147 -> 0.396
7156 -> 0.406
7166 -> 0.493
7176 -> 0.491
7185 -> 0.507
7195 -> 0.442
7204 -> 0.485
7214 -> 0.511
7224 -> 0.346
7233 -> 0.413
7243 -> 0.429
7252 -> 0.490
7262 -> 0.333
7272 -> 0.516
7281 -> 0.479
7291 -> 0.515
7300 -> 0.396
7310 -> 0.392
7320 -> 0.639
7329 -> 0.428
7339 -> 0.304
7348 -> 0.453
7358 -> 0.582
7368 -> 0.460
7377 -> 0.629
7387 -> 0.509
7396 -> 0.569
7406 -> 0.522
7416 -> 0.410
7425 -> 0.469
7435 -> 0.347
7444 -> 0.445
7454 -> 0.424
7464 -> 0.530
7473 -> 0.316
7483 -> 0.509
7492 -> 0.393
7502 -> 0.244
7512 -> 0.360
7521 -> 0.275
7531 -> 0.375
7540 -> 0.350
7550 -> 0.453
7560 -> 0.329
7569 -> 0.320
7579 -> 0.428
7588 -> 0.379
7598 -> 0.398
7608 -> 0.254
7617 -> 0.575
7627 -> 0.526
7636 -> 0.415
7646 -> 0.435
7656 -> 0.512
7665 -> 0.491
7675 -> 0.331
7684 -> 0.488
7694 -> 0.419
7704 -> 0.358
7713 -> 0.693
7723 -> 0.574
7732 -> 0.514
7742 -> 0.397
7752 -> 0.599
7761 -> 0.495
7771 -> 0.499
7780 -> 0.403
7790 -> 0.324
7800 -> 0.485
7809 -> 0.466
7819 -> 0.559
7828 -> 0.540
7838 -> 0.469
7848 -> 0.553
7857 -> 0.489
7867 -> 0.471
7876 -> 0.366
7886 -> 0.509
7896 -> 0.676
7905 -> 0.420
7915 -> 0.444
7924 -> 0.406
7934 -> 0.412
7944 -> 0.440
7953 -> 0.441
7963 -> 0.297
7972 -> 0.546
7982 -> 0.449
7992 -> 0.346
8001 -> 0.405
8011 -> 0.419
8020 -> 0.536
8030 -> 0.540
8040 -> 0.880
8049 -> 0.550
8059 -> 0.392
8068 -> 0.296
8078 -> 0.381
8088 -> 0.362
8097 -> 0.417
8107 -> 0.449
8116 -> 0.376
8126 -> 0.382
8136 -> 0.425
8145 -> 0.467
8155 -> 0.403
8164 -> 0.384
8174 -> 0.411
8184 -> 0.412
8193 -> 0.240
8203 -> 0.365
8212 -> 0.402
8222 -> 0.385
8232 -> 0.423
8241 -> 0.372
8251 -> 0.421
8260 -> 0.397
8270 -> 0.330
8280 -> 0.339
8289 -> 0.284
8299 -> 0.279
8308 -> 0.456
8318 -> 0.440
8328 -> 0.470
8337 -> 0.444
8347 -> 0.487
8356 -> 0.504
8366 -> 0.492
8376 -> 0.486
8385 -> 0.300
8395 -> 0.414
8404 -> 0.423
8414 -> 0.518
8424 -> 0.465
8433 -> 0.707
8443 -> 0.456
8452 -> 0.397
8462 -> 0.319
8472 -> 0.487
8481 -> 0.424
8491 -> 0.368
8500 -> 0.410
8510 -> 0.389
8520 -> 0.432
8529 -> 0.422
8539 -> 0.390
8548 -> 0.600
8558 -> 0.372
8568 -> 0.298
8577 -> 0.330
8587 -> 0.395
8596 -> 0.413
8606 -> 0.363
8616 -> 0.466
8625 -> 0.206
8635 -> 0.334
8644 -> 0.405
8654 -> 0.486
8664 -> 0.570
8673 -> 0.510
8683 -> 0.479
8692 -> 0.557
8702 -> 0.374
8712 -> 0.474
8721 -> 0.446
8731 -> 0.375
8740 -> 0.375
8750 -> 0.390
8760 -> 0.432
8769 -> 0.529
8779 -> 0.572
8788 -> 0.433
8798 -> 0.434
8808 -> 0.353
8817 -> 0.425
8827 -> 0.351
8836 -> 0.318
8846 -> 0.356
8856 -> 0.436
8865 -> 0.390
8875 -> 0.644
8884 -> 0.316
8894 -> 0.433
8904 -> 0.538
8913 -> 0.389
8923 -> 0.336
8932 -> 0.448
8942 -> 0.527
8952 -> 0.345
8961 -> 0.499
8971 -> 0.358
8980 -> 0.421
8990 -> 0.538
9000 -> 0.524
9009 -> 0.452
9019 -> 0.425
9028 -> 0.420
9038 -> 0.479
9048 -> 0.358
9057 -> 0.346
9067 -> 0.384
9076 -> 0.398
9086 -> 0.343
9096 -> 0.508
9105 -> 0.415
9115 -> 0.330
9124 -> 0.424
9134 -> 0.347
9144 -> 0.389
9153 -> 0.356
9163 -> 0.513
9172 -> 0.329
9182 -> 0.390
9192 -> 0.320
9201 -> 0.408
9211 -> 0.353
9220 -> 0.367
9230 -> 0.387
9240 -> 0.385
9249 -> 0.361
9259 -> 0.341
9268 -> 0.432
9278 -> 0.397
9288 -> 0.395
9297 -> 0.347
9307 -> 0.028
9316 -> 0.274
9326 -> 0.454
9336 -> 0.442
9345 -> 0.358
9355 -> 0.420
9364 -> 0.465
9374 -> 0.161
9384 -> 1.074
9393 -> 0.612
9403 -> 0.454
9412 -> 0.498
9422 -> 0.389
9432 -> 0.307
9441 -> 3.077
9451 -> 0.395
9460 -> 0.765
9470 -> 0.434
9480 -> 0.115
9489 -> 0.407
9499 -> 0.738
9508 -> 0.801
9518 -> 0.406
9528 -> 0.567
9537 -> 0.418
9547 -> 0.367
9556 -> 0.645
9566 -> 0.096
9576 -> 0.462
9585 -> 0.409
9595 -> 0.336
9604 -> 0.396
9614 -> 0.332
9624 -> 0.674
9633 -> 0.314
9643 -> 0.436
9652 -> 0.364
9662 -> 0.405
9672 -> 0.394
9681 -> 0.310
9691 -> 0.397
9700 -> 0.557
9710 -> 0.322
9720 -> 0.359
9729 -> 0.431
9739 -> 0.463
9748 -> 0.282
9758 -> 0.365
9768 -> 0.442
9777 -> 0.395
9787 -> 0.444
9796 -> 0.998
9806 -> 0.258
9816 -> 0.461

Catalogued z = 1.16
